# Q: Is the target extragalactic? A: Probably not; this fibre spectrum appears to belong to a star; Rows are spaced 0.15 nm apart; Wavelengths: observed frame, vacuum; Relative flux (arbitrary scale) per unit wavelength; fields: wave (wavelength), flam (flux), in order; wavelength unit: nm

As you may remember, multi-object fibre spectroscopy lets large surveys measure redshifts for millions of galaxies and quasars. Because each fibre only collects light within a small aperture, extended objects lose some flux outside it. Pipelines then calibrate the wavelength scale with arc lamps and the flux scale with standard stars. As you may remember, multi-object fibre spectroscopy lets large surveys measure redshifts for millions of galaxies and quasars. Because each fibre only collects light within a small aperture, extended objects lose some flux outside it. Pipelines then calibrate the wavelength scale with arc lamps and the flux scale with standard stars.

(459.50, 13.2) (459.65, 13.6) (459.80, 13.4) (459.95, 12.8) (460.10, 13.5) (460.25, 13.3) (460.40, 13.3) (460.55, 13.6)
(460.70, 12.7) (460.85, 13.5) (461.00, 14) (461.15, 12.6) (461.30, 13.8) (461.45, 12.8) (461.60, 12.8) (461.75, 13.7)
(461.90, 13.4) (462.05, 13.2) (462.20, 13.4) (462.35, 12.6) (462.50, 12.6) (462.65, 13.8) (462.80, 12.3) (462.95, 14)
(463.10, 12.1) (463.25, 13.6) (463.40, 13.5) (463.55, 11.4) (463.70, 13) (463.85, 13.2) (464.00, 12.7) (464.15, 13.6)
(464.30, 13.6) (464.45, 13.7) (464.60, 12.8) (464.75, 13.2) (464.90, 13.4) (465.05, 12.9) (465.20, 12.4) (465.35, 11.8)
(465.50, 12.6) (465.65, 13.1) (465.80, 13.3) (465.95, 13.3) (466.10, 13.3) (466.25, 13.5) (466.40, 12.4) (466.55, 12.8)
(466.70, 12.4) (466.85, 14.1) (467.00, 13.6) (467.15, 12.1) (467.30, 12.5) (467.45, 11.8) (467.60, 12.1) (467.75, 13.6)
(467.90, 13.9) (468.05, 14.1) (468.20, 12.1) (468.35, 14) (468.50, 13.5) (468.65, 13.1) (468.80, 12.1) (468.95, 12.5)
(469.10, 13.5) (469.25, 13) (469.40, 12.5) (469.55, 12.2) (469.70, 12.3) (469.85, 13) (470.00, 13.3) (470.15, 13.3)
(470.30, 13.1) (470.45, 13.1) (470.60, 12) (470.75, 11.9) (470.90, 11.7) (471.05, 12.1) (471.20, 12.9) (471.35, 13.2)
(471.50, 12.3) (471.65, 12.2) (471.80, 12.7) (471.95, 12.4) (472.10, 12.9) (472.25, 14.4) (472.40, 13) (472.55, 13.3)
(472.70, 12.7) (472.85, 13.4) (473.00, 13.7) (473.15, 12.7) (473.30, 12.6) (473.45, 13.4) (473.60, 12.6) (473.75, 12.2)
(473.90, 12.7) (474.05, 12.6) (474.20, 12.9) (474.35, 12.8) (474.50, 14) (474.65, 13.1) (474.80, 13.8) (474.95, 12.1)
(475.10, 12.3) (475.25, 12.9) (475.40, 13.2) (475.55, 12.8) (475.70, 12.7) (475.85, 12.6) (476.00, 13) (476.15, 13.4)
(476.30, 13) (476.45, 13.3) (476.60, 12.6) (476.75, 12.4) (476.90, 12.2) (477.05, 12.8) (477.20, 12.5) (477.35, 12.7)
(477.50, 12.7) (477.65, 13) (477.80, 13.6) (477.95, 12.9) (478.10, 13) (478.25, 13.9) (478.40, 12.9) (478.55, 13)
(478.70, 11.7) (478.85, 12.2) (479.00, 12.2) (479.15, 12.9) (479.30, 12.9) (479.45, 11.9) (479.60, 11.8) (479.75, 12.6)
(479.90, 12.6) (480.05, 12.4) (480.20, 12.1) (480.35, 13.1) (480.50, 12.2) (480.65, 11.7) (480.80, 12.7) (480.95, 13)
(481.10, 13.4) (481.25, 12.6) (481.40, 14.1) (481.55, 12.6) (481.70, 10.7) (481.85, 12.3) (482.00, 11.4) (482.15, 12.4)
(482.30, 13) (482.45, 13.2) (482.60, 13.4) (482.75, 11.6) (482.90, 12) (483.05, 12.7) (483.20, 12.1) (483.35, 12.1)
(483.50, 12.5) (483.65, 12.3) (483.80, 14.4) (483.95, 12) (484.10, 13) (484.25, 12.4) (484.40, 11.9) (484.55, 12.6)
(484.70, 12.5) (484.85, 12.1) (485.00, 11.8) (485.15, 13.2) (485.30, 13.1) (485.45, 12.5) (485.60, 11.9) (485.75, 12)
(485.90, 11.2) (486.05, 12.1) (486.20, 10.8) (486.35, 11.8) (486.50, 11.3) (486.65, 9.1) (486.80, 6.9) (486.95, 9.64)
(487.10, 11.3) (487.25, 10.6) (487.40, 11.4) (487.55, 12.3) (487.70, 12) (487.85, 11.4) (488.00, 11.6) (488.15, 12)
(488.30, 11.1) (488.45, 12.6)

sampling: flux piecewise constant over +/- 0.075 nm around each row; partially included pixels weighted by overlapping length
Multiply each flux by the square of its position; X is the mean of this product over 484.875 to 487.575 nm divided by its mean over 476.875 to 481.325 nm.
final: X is 0.92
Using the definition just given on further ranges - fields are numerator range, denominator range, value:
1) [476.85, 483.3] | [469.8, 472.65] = 1.02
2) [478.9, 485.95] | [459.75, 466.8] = 1.03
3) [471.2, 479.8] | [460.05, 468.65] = 1.03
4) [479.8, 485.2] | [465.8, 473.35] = 1.02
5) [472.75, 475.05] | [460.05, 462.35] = 1.03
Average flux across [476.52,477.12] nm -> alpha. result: 12.5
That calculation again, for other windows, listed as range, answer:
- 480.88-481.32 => 13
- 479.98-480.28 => 12.3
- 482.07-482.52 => 12.8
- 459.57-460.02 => 13.3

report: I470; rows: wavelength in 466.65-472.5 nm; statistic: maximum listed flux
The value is 14.4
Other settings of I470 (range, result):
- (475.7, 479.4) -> 13.9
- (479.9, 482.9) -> 14.1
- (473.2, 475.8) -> 14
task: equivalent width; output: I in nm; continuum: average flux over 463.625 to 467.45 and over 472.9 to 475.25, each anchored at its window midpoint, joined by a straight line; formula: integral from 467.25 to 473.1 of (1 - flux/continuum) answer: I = 0.04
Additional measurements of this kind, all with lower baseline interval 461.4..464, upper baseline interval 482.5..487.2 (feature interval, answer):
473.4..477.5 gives -0.16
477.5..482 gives -0.17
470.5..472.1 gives 0.02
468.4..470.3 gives -0.03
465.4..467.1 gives -0.03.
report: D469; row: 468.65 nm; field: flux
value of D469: 13.1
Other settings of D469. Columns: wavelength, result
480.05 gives 12.4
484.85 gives 12.1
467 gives 13.6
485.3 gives 13.1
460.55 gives 13.6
